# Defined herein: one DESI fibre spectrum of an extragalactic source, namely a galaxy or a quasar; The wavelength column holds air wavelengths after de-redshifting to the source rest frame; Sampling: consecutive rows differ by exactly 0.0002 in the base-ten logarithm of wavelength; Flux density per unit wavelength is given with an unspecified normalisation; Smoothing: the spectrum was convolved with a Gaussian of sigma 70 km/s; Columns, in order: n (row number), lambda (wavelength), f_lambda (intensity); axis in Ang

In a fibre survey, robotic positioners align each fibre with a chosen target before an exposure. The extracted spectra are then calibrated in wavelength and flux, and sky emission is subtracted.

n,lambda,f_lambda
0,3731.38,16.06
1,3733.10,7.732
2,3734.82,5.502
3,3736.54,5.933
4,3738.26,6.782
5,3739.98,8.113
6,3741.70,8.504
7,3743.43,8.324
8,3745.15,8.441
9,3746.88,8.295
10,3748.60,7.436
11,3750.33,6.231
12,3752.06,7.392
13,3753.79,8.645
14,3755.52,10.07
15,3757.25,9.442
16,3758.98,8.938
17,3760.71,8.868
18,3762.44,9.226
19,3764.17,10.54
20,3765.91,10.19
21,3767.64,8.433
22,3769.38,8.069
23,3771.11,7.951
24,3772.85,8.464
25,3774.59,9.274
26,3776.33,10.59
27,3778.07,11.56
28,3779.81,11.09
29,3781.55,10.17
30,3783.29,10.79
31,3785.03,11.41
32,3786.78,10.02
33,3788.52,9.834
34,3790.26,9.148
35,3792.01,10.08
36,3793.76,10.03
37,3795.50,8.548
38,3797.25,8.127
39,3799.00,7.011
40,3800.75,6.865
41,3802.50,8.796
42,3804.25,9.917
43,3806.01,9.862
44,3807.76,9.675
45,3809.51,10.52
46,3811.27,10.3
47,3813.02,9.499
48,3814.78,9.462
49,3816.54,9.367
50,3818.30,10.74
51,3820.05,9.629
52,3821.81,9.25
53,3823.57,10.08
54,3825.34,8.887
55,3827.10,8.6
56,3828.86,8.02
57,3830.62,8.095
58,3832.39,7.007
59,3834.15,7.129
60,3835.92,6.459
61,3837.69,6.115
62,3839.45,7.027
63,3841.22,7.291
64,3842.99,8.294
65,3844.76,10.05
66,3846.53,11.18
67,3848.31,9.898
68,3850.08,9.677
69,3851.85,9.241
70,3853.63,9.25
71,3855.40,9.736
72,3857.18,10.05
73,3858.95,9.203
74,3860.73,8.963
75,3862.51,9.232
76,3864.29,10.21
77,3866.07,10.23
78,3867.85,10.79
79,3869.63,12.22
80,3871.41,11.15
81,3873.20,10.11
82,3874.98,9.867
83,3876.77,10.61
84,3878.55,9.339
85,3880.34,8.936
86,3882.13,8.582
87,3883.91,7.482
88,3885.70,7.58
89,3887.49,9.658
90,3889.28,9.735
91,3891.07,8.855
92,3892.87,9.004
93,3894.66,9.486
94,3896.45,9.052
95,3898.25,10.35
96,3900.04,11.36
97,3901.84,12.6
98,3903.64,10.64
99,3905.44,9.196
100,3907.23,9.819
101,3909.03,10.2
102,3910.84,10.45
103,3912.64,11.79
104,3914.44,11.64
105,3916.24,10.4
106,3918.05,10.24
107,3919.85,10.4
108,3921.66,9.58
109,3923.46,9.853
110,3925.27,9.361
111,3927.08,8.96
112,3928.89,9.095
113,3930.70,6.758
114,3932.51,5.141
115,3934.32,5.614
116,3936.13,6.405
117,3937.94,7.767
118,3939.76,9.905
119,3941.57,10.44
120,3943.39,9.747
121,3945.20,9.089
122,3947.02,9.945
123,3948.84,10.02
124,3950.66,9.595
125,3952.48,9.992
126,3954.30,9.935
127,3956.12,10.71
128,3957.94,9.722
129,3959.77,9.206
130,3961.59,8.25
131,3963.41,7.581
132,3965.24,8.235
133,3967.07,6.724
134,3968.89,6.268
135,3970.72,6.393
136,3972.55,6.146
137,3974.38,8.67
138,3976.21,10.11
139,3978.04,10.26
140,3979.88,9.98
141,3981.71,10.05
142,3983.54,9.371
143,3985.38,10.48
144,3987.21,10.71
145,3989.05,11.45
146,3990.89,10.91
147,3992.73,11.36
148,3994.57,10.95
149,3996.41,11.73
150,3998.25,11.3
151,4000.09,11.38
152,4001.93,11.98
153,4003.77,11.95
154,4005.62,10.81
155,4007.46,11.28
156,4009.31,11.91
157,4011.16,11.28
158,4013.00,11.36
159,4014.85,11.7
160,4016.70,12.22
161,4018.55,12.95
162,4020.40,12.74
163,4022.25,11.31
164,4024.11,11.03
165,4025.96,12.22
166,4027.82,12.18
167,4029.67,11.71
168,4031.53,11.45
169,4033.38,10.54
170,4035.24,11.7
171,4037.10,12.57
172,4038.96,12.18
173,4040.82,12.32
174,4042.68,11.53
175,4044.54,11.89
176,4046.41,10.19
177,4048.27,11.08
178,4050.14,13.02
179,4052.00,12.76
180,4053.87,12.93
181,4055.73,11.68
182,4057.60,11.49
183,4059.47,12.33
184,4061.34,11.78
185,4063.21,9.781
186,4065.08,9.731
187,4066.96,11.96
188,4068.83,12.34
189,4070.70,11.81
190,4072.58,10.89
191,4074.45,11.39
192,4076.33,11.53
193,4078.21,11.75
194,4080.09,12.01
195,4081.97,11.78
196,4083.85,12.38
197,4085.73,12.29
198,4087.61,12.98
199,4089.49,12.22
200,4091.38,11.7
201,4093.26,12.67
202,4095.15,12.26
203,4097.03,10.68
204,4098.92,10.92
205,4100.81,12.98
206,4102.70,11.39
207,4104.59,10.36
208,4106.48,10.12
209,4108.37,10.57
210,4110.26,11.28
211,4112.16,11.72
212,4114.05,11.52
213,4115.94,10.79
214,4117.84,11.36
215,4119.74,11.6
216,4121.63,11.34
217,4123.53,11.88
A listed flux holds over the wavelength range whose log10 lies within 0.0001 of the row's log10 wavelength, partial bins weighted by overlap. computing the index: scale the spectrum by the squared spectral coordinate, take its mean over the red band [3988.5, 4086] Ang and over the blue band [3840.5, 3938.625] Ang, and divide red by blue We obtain 1.32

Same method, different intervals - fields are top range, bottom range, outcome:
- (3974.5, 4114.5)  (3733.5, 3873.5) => 1.43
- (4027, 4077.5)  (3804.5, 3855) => 1.46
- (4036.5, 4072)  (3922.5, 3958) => 1.40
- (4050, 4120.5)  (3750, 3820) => 1.44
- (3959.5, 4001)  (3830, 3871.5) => 1.11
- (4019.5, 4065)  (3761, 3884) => 1.40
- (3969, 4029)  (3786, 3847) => 1.34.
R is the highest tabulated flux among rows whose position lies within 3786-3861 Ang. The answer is 11.18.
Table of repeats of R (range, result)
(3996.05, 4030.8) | 12.95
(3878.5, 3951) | 12.6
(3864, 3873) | 12.22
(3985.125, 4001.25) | 11.73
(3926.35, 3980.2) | 10.71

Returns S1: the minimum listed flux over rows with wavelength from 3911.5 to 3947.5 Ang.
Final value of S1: 5.141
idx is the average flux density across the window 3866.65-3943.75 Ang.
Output 9.54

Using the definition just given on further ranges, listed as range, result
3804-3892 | 9.26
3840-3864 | 9.38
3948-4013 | 9.93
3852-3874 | 10.1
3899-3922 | 10.7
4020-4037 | 11.7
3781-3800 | 9.53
